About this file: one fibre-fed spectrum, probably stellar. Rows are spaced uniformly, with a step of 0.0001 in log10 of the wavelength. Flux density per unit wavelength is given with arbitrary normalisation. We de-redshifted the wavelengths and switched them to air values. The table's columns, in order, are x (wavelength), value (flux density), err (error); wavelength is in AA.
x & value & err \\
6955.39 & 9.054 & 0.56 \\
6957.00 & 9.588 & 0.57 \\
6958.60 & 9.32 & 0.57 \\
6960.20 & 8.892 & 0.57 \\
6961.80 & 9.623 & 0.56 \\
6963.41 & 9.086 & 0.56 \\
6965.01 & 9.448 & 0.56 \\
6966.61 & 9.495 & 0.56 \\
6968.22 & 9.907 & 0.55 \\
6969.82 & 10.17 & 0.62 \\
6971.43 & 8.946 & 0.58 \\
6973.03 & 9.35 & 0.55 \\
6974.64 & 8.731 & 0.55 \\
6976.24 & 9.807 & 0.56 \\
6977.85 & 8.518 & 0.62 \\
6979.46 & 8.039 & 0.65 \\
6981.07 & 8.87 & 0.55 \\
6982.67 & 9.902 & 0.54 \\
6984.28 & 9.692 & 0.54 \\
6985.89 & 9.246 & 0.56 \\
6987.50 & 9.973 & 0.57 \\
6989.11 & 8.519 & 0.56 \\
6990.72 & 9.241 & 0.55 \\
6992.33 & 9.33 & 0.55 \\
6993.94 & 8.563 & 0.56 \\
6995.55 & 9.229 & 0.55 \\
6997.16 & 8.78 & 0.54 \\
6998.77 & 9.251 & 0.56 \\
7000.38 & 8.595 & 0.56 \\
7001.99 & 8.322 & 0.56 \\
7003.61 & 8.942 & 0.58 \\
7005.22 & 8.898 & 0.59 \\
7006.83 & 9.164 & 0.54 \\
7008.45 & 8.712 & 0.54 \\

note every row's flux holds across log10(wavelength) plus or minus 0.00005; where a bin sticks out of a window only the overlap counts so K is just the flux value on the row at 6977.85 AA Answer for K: 8.518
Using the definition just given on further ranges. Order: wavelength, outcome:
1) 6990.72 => 9.241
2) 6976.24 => 9.807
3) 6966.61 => 9.495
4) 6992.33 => 9.33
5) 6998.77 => 9.251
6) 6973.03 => 9.35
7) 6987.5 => 9.973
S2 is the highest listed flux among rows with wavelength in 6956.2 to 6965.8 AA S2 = 9.623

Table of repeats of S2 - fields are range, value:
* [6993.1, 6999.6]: 9.251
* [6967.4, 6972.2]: 10.17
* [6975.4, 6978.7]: 9.807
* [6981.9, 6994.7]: 9.973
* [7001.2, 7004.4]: 8.942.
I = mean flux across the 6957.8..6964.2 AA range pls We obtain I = 9.23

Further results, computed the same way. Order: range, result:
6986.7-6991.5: 9.24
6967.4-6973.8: 9.59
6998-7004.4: 8.77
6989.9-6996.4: 9.09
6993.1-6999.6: 8.96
